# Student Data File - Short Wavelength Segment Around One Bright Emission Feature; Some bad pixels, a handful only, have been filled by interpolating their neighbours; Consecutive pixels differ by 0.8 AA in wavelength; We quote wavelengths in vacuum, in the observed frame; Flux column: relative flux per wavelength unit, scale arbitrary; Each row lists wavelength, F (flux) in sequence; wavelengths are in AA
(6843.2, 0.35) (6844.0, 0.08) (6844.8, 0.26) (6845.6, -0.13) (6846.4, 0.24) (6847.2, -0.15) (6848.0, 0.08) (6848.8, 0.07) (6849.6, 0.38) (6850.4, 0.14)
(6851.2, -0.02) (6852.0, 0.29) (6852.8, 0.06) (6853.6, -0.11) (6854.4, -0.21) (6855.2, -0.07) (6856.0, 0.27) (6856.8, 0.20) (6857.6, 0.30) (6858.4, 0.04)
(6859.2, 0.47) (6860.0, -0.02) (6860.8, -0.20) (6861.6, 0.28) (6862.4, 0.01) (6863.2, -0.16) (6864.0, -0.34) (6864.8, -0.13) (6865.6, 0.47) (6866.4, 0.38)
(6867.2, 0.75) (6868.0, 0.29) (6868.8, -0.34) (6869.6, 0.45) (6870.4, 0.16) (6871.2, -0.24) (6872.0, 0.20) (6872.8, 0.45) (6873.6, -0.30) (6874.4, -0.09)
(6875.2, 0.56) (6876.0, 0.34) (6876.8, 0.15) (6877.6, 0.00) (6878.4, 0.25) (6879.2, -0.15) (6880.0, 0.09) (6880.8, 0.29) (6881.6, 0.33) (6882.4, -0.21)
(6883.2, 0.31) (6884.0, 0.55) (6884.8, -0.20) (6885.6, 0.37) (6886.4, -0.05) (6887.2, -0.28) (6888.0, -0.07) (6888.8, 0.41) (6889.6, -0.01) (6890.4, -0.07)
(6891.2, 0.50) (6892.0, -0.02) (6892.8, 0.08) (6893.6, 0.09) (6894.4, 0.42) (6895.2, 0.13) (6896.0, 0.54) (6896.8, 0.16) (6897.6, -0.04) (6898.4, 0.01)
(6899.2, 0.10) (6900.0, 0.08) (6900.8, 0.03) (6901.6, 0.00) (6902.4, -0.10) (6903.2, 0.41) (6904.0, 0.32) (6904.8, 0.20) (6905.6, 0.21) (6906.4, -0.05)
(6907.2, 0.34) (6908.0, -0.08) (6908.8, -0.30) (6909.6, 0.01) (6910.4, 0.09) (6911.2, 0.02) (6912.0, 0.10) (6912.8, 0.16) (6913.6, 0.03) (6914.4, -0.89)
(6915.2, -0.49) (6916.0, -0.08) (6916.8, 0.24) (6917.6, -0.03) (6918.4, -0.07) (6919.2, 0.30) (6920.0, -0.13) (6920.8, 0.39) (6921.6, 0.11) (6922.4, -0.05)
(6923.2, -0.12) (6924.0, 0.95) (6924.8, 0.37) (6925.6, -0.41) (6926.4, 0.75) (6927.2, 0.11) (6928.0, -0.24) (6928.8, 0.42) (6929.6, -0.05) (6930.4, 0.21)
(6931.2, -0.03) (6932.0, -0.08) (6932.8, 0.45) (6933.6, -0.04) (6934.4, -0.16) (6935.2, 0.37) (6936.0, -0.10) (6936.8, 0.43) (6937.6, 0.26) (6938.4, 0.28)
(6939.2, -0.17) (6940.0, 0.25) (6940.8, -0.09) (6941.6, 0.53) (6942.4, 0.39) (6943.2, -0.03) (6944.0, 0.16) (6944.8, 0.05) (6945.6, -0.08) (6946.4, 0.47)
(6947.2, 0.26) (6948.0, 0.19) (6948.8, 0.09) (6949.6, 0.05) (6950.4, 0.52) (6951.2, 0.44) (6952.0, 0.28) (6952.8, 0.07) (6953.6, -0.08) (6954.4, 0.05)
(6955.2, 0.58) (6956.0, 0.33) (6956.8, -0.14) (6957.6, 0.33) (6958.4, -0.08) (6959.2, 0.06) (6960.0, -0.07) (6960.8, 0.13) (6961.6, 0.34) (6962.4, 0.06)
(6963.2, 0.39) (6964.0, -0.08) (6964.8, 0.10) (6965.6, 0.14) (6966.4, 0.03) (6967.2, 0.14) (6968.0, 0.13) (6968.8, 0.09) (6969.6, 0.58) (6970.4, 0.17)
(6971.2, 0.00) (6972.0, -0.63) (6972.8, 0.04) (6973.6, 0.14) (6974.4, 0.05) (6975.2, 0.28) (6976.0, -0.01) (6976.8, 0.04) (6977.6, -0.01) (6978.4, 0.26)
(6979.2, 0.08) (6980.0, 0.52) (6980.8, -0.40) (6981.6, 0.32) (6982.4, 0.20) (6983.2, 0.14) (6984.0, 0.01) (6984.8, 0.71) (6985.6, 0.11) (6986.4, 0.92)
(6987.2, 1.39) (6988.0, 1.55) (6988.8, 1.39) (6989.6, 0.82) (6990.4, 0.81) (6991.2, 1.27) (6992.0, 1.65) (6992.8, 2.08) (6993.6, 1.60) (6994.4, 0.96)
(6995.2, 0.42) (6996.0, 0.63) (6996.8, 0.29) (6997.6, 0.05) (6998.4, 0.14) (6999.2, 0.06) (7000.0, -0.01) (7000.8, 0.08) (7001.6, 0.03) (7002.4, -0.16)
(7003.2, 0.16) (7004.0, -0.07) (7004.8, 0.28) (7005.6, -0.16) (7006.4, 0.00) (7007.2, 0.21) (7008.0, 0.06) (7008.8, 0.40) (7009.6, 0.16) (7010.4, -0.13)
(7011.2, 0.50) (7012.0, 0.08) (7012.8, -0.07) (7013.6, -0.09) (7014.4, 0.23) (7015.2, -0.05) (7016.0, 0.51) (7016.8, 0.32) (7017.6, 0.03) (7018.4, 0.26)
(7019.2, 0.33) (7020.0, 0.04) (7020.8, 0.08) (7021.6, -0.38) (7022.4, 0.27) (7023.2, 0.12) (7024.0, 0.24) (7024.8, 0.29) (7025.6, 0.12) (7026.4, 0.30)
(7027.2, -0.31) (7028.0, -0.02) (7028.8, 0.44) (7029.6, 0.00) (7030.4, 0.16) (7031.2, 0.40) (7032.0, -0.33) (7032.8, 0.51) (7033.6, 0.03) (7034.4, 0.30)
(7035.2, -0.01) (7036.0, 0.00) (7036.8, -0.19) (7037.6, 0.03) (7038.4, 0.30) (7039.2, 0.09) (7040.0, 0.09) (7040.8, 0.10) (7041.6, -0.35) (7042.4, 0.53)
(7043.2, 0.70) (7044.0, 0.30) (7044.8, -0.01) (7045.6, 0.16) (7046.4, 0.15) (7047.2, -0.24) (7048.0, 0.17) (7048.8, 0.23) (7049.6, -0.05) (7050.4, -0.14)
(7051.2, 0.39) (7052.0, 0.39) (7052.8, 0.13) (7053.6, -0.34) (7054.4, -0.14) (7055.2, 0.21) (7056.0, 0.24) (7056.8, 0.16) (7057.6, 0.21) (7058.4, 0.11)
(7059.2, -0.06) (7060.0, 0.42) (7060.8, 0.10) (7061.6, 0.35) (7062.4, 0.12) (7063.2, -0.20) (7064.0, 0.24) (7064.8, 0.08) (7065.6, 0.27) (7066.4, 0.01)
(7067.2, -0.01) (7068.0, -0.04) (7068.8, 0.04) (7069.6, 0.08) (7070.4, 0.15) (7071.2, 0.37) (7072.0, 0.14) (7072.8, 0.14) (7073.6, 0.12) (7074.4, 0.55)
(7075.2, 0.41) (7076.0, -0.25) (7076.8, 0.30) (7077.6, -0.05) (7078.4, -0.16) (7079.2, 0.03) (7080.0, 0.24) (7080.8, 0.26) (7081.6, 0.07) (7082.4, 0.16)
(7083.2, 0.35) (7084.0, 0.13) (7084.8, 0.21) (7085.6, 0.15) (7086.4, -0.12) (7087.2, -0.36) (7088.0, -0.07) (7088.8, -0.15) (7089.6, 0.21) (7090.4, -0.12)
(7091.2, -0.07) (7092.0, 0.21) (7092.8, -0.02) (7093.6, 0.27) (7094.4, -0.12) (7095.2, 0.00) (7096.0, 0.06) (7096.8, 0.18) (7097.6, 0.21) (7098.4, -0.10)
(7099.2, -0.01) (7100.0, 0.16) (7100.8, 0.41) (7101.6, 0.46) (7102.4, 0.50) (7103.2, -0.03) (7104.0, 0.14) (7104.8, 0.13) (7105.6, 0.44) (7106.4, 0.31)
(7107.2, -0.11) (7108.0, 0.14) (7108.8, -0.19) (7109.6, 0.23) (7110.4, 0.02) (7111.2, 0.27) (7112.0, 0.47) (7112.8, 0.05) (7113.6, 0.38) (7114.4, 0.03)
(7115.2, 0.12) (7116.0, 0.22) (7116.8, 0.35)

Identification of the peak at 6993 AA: [O II]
